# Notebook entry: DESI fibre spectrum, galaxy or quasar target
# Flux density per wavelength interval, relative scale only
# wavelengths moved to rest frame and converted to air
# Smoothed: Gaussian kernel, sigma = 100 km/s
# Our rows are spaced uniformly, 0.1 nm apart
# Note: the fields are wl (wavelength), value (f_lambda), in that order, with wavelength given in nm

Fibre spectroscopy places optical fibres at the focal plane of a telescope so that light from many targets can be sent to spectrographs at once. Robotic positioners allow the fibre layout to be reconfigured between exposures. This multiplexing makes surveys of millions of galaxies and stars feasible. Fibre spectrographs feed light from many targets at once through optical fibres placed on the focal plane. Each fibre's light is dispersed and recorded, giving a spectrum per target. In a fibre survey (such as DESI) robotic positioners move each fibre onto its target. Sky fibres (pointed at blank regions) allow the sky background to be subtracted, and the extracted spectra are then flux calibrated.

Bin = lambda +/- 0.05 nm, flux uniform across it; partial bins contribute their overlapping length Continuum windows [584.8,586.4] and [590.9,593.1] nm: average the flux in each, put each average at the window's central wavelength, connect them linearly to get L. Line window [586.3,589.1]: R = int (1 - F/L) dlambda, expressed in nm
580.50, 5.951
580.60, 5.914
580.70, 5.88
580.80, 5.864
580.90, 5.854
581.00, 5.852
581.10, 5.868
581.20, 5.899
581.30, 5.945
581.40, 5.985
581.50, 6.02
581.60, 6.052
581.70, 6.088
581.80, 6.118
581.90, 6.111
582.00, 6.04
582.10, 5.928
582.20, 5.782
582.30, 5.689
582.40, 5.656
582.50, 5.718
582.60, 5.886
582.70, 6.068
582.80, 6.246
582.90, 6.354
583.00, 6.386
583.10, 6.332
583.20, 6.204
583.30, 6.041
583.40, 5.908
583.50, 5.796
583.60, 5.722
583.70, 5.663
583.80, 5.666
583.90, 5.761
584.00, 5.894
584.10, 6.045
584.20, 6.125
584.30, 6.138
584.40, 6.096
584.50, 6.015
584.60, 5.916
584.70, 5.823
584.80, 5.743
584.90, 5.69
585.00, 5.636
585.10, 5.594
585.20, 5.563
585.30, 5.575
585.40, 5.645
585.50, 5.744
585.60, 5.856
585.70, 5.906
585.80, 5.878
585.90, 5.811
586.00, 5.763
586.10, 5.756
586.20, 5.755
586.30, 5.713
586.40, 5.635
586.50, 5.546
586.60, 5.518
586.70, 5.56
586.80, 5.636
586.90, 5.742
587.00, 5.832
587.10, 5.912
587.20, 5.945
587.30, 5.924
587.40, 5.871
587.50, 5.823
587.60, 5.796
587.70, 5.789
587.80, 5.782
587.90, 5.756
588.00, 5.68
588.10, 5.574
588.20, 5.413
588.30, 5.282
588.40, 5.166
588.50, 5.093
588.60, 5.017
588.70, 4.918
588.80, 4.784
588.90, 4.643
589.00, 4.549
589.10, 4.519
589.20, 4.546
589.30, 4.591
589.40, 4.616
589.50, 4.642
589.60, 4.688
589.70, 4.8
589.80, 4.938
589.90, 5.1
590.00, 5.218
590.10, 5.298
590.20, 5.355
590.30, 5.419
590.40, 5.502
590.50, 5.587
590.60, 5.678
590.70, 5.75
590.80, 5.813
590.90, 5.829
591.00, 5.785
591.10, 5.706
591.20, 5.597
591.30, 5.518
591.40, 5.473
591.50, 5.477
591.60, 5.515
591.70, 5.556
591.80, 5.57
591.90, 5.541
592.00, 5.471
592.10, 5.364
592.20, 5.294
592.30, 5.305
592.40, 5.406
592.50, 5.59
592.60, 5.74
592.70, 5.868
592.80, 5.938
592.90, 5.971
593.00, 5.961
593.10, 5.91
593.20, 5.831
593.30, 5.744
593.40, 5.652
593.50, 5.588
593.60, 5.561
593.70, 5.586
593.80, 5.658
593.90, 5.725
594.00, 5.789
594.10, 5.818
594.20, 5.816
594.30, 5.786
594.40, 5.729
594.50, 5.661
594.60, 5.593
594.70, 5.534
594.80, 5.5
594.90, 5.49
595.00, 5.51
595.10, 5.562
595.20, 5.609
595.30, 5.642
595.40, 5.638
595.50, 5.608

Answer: 0.10 nm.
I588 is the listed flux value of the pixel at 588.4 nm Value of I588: 5.166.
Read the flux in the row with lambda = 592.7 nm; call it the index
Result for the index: 5.868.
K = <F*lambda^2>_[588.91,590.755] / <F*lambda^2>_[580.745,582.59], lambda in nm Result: 0.9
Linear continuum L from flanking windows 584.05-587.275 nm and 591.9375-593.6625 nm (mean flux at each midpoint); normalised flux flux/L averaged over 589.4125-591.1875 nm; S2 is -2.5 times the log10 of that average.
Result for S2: 0.07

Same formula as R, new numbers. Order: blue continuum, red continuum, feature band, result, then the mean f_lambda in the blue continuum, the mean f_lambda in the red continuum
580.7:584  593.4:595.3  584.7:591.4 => 0.40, 5.95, 5.64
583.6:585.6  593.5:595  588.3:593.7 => 0.32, 5.81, 5.65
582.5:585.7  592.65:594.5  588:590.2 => 0.33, 5.9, 5.77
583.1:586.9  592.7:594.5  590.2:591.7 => 0.04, 5.8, 5.77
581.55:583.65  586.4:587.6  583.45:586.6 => 0.04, 6.01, 5.75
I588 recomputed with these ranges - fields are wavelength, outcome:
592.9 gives 5.971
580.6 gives 5.914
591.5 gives 5.477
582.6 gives 5.886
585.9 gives 5.811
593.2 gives 5.831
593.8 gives 5.658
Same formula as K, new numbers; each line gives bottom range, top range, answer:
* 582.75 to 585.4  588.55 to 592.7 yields 0.91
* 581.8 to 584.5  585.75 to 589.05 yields 0.94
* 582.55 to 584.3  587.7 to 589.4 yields 0.86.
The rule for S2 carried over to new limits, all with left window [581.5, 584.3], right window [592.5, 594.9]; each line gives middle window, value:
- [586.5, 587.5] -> 0.02 mag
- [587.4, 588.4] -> 0.04 mag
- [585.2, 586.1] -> 0.03 mag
